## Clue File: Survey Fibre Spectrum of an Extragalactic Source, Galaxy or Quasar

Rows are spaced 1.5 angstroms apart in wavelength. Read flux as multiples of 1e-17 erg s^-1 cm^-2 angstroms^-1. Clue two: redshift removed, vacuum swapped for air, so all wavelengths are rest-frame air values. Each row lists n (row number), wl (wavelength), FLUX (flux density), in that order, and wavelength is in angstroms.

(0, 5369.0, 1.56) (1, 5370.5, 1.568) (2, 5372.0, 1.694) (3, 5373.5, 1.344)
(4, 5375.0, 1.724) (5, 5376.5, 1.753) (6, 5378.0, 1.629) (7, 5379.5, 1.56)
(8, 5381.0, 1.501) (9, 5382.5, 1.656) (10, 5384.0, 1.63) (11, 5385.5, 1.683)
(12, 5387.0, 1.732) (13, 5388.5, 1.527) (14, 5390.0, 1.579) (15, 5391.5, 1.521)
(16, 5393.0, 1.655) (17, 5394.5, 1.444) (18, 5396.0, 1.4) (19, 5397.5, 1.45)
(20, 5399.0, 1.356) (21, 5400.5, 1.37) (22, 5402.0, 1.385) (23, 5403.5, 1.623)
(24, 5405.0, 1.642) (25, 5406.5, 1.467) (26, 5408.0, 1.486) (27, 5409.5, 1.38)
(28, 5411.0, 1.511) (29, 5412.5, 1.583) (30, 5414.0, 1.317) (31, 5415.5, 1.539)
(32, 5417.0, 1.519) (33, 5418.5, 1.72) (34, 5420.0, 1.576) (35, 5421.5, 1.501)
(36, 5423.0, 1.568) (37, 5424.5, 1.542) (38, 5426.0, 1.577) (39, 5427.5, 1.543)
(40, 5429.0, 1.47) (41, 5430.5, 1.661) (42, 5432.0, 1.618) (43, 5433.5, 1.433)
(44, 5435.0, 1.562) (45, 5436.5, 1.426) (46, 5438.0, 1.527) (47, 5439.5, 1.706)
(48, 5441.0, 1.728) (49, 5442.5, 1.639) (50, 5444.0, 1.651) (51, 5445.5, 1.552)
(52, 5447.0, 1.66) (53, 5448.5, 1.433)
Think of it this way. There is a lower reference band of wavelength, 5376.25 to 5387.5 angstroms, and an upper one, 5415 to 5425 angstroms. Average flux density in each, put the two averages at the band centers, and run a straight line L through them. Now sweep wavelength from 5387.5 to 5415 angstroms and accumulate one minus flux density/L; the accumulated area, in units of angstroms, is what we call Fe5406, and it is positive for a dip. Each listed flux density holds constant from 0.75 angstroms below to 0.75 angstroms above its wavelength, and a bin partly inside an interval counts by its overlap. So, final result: 2.0 angstroms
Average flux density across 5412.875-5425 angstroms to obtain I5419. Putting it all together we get 1.54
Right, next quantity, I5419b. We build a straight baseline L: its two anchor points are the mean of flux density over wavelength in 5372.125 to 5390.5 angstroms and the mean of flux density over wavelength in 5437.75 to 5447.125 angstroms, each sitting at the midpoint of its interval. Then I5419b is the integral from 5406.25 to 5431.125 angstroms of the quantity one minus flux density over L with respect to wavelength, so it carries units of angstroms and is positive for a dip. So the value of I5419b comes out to 1.6 angstroms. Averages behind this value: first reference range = 1.61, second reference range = 1.64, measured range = 1.53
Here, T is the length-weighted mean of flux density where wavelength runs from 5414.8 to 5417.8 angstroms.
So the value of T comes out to 1.53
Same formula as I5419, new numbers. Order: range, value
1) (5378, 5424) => 1.53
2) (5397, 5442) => 1.53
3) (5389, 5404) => 1.48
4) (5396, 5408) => 1.47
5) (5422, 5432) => 1.56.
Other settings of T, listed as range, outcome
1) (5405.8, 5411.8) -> 1.46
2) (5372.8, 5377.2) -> 1.61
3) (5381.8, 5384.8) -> 1.64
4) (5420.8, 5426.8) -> 1.55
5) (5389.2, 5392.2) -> 1.55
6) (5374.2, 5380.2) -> 1.66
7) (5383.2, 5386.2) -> 1.66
